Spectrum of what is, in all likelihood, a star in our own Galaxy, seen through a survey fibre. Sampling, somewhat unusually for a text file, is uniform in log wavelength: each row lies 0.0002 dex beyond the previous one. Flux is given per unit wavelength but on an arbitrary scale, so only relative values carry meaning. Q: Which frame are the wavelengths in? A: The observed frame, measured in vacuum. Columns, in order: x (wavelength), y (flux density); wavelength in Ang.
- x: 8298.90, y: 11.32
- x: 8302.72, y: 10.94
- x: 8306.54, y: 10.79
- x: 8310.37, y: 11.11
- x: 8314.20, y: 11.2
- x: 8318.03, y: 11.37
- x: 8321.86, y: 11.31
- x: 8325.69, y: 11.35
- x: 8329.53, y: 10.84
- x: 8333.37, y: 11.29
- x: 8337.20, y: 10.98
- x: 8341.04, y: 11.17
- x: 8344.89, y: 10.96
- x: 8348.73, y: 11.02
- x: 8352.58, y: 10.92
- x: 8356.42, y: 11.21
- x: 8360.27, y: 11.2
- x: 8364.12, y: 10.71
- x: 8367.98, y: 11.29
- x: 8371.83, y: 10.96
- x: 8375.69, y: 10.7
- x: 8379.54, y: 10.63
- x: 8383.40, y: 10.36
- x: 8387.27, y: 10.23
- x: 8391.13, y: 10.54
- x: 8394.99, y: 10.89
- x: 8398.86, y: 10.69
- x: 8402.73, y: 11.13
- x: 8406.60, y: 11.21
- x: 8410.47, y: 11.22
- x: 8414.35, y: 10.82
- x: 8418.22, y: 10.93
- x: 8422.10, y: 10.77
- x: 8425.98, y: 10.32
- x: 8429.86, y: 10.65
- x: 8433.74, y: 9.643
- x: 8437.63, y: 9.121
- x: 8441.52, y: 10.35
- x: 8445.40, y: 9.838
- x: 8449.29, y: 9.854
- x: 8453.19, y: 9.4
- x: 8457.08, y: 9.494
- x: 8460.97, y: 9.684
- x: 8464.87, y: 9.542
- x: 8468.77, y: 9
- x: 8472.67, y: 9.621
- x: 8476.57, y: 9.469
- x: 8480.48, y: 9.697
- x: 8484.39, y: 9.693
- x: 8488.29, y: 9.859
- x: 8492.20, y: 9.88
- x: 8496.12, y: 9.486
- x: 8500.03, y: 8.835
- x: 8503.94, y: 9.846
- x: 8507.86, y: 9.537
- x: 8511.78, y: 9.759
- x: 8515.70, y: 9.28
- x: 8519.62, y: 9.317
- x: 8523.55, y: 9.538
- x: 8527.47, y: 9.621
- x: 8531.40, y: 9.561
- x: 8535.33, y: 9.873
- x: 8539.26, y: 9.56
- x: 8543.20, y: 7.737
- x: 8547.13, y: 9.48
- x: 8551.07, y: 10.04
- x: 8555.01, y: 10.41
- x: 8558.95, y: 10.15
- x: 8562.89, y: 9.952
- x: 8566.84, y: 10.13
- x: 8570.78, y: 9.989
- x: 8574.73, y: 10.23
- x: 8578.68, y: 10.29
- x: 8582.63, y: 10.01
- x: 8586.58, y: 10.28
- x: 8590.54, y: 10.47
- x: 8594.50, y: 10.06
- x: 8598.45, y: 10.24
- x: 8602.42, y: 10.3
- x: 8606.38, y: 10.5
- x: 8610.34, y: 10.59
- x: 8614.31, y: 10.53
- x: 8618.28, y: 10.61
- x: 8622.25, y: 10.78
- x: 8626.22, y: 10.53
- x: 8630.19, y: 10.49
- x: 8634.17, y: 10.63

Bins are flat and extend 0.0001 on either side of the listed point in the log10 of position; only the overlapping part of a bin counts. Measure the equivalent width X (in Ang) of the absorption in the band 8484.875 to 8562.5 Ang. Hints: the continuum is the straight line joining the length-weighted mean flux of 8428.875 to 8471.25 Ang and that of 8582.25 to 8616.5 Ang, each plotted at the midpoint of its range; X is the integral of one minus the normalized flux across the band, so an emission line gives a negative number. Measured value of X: 3.3 Ang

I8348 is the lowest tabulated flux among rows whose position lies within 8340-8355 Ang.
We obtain 10.92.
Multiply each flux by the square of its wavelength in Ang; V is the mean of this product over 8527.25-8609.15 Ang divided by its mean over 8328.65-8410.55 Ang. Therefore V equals 1.0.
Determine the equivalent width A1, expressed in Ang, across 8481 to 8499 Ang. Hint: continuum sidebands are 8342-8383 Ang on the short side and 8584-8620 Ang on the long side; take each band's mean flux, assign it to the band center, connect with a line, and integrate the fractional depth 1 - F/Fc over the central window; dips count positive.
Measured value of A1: 1.6 Ang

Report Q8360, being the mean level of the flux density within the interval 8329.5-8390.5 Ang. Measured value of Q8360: 10.9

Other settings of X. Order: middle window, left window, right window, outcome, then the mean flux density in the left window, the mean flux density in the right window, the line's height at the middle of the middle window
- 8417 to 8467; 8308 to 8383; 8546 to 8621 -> 3.6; 11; 10.2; 10.7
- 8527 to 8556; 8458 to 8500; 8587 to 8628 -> 1.4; 9.56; 10.5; 9.99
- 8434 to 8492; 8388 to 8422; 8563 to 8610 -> 5.7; 10.9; 10.2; 10.7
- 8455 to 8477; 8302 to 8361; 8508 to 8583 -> 1.7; 11.1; 9.72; 10.2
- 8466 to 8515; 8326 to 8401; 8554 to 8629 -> 4.7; 10.9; 10.3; 10.6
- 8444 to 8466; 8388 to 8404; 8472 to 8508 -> 0.9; 10.8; 9.59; 10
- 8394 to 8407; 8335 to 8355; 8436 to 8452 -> -0.8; 11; 9.78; 10.3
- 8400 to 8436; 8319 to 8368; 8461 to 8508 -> -1.6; 11.1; 9.54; 10.3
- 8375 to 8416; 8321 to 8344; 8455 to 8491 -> -1.3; 11.1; 9.57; 10.4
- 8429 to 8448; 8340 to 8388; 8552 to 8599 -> 1.4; 10.9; 10.2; 10.6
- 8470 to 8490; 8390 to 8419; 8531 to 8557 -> 1.0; 10.9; 9.52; 10.2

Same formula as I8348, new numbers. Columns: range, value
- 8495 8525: 8.835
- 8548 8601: 9.952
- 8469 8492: 9.469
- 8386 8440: 9.121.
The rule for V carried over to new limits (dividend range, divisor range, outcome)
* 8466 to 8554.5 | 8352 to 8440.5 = 0.91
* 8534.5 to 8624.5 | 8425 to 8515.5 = 1.07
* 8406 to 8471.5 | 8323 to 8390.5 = 0.94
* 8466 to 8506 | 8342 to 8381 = 0.90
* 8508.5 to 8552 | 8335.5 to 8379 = 0.89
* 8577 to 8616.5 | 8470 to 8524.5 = 1.11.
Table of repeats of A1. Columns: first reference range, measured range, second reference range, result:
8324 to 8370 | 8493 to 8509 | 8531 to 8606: 1.3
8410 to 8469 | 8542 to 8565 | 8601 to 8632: 1.5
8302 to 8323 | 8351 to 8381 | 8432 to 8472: -1.2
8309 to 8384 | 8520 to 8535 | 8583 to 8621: 1.4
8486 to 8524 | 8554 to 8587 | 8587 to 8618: -0.1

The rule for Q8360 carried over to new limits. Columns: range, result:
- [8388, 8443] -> 10.6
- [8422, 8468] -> 9.83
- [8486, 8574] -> 9.64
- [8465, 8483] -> 9.46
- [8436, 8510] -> 9.59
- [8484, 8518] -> 9.57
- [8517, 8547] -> 9.32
